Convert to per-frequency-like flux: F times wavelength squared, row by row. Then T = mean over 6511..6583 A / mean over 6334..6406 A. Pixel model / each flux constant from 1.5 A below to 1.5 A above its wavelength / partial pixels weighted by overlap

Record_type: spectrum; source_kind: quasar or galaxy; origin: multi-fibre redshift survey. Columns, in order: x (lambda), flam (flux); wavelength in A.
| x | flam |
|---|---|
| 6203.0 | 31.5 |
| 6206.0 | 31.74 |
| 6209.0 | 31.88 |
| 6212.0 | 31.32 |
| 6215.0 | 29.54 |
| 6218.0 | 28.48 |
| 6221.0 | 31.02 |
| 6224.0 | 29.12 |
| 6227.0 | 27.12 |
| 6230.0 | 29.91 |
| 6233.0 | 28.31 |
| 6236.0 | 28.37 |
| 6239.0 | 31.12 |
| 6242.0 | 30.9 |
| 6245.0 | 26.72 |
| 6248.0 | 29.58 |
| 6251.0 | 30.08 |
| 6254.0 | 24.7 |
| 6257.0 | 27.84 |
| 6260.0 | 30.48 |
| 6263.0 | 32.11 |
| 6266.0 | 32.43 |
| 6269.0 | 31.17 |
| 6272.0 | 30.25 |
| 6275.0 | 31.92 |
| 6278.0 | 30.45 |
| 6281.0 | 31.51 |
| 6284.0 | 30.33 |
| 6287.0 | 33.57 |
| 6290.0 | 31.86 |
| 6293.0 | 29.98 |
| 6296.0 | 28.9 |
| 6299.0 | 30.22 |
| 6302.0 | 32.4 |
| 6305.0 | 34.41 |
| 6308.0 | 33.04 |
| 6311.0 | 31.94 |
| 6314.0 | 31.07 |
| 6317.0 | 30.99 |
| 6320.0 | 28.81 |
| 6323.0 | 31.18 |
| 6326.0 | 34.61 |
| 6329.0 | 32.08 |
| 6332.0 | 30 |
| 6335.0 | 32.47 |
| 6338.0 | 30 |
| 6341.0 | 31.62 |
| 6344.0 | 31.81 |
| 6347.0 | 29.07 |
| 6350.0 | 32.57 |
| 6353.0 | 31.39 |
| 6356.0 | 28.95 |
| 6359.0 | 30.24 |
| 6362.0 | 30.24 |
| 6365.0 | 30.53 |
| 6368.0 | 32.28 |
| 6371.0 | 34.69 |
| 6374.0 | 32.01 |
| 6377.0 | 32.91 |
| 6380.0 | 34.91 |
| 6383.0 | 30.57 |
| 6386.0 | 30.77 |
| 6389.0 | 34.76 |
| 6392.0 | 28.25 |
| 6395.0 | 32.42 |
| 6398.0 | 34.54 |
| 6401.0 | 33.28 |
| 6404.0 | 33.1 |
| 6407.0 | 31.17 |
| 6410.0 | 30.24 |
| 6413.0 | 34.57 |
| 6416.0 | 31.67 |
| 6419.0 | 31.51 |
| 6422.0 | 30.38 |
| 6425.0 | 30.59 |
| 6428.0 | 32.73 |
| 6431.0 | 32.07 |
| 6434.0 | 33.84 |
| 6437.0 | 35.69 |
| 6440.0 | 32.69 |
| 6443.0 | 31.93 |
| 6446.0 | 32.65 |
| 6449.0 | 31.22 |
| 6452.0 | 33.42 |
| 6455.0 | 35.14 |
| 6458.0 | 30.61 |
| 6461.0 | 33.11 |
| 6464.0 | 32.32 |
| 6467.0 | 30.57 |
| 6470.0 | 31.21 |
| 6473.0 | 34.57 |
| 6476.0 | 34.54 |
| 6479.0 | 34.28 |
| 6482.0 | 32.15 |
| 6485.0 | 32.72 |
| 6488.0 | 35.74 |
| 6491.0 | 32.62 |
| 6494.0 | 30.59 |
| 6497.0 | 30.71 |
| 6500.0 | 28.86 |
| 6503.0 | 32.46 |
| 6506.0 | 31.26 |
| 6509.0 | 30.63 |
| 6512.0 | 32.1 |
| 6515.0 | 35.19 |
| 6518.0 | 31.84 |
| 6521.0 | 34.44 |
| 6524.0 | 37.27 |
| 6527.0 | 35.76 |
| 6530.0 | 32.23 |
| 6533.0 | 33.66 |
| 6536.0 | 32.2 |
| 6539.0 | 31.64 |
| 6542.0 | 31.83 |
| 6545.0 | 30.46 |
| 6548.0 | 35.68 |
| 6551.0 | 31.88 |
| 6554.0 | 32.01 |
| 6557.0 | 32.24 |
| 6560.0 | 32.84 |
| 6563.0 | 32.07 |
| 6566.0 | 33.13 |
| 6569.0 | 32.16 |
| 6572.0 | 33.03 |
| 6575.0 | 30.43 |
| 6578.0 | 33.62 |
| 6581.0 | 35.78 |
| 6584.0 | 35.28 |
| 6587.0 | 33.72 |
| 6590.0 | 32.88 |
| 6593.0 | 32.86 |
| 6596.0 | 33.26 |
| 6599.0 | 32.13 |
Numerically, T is 1.1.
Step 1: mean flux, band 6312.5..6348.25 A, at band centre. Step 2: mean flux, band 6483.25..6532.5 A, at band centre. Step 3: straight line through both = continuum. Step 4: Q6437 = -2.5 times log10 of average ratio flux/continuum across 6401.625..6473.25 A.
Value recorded -0.01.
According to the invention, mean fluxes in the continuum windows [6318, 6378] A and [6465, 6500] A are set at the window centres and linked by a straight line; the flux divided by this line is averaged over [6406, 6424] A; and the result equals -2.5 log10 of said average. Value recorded 0.01 mag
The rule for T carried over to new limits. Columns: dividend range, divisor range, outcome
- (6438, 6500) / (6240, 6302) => 1.14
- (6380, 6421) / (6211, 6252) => 1.15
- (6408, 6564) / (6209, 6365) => 1.13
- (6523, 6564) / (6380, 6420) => 1.07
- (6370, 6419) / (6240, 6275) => 1.14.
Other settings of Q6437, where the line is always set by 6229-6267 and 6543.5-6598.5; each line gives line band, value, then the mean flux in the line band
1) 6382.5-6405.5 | -0.04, 32.3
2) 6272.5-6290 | -0.06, 31.5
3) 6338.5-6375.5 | -0.02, 31.2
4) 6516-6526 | -0.07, 34.6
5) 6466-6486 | -0.03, 32.9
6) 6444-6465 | -0.03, 32.6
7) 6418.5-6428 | 0.01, 31.1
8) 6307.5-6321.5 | -0.03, 31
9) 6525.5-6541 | -0.02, 33.1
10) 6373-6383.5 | -0.07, 32.8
